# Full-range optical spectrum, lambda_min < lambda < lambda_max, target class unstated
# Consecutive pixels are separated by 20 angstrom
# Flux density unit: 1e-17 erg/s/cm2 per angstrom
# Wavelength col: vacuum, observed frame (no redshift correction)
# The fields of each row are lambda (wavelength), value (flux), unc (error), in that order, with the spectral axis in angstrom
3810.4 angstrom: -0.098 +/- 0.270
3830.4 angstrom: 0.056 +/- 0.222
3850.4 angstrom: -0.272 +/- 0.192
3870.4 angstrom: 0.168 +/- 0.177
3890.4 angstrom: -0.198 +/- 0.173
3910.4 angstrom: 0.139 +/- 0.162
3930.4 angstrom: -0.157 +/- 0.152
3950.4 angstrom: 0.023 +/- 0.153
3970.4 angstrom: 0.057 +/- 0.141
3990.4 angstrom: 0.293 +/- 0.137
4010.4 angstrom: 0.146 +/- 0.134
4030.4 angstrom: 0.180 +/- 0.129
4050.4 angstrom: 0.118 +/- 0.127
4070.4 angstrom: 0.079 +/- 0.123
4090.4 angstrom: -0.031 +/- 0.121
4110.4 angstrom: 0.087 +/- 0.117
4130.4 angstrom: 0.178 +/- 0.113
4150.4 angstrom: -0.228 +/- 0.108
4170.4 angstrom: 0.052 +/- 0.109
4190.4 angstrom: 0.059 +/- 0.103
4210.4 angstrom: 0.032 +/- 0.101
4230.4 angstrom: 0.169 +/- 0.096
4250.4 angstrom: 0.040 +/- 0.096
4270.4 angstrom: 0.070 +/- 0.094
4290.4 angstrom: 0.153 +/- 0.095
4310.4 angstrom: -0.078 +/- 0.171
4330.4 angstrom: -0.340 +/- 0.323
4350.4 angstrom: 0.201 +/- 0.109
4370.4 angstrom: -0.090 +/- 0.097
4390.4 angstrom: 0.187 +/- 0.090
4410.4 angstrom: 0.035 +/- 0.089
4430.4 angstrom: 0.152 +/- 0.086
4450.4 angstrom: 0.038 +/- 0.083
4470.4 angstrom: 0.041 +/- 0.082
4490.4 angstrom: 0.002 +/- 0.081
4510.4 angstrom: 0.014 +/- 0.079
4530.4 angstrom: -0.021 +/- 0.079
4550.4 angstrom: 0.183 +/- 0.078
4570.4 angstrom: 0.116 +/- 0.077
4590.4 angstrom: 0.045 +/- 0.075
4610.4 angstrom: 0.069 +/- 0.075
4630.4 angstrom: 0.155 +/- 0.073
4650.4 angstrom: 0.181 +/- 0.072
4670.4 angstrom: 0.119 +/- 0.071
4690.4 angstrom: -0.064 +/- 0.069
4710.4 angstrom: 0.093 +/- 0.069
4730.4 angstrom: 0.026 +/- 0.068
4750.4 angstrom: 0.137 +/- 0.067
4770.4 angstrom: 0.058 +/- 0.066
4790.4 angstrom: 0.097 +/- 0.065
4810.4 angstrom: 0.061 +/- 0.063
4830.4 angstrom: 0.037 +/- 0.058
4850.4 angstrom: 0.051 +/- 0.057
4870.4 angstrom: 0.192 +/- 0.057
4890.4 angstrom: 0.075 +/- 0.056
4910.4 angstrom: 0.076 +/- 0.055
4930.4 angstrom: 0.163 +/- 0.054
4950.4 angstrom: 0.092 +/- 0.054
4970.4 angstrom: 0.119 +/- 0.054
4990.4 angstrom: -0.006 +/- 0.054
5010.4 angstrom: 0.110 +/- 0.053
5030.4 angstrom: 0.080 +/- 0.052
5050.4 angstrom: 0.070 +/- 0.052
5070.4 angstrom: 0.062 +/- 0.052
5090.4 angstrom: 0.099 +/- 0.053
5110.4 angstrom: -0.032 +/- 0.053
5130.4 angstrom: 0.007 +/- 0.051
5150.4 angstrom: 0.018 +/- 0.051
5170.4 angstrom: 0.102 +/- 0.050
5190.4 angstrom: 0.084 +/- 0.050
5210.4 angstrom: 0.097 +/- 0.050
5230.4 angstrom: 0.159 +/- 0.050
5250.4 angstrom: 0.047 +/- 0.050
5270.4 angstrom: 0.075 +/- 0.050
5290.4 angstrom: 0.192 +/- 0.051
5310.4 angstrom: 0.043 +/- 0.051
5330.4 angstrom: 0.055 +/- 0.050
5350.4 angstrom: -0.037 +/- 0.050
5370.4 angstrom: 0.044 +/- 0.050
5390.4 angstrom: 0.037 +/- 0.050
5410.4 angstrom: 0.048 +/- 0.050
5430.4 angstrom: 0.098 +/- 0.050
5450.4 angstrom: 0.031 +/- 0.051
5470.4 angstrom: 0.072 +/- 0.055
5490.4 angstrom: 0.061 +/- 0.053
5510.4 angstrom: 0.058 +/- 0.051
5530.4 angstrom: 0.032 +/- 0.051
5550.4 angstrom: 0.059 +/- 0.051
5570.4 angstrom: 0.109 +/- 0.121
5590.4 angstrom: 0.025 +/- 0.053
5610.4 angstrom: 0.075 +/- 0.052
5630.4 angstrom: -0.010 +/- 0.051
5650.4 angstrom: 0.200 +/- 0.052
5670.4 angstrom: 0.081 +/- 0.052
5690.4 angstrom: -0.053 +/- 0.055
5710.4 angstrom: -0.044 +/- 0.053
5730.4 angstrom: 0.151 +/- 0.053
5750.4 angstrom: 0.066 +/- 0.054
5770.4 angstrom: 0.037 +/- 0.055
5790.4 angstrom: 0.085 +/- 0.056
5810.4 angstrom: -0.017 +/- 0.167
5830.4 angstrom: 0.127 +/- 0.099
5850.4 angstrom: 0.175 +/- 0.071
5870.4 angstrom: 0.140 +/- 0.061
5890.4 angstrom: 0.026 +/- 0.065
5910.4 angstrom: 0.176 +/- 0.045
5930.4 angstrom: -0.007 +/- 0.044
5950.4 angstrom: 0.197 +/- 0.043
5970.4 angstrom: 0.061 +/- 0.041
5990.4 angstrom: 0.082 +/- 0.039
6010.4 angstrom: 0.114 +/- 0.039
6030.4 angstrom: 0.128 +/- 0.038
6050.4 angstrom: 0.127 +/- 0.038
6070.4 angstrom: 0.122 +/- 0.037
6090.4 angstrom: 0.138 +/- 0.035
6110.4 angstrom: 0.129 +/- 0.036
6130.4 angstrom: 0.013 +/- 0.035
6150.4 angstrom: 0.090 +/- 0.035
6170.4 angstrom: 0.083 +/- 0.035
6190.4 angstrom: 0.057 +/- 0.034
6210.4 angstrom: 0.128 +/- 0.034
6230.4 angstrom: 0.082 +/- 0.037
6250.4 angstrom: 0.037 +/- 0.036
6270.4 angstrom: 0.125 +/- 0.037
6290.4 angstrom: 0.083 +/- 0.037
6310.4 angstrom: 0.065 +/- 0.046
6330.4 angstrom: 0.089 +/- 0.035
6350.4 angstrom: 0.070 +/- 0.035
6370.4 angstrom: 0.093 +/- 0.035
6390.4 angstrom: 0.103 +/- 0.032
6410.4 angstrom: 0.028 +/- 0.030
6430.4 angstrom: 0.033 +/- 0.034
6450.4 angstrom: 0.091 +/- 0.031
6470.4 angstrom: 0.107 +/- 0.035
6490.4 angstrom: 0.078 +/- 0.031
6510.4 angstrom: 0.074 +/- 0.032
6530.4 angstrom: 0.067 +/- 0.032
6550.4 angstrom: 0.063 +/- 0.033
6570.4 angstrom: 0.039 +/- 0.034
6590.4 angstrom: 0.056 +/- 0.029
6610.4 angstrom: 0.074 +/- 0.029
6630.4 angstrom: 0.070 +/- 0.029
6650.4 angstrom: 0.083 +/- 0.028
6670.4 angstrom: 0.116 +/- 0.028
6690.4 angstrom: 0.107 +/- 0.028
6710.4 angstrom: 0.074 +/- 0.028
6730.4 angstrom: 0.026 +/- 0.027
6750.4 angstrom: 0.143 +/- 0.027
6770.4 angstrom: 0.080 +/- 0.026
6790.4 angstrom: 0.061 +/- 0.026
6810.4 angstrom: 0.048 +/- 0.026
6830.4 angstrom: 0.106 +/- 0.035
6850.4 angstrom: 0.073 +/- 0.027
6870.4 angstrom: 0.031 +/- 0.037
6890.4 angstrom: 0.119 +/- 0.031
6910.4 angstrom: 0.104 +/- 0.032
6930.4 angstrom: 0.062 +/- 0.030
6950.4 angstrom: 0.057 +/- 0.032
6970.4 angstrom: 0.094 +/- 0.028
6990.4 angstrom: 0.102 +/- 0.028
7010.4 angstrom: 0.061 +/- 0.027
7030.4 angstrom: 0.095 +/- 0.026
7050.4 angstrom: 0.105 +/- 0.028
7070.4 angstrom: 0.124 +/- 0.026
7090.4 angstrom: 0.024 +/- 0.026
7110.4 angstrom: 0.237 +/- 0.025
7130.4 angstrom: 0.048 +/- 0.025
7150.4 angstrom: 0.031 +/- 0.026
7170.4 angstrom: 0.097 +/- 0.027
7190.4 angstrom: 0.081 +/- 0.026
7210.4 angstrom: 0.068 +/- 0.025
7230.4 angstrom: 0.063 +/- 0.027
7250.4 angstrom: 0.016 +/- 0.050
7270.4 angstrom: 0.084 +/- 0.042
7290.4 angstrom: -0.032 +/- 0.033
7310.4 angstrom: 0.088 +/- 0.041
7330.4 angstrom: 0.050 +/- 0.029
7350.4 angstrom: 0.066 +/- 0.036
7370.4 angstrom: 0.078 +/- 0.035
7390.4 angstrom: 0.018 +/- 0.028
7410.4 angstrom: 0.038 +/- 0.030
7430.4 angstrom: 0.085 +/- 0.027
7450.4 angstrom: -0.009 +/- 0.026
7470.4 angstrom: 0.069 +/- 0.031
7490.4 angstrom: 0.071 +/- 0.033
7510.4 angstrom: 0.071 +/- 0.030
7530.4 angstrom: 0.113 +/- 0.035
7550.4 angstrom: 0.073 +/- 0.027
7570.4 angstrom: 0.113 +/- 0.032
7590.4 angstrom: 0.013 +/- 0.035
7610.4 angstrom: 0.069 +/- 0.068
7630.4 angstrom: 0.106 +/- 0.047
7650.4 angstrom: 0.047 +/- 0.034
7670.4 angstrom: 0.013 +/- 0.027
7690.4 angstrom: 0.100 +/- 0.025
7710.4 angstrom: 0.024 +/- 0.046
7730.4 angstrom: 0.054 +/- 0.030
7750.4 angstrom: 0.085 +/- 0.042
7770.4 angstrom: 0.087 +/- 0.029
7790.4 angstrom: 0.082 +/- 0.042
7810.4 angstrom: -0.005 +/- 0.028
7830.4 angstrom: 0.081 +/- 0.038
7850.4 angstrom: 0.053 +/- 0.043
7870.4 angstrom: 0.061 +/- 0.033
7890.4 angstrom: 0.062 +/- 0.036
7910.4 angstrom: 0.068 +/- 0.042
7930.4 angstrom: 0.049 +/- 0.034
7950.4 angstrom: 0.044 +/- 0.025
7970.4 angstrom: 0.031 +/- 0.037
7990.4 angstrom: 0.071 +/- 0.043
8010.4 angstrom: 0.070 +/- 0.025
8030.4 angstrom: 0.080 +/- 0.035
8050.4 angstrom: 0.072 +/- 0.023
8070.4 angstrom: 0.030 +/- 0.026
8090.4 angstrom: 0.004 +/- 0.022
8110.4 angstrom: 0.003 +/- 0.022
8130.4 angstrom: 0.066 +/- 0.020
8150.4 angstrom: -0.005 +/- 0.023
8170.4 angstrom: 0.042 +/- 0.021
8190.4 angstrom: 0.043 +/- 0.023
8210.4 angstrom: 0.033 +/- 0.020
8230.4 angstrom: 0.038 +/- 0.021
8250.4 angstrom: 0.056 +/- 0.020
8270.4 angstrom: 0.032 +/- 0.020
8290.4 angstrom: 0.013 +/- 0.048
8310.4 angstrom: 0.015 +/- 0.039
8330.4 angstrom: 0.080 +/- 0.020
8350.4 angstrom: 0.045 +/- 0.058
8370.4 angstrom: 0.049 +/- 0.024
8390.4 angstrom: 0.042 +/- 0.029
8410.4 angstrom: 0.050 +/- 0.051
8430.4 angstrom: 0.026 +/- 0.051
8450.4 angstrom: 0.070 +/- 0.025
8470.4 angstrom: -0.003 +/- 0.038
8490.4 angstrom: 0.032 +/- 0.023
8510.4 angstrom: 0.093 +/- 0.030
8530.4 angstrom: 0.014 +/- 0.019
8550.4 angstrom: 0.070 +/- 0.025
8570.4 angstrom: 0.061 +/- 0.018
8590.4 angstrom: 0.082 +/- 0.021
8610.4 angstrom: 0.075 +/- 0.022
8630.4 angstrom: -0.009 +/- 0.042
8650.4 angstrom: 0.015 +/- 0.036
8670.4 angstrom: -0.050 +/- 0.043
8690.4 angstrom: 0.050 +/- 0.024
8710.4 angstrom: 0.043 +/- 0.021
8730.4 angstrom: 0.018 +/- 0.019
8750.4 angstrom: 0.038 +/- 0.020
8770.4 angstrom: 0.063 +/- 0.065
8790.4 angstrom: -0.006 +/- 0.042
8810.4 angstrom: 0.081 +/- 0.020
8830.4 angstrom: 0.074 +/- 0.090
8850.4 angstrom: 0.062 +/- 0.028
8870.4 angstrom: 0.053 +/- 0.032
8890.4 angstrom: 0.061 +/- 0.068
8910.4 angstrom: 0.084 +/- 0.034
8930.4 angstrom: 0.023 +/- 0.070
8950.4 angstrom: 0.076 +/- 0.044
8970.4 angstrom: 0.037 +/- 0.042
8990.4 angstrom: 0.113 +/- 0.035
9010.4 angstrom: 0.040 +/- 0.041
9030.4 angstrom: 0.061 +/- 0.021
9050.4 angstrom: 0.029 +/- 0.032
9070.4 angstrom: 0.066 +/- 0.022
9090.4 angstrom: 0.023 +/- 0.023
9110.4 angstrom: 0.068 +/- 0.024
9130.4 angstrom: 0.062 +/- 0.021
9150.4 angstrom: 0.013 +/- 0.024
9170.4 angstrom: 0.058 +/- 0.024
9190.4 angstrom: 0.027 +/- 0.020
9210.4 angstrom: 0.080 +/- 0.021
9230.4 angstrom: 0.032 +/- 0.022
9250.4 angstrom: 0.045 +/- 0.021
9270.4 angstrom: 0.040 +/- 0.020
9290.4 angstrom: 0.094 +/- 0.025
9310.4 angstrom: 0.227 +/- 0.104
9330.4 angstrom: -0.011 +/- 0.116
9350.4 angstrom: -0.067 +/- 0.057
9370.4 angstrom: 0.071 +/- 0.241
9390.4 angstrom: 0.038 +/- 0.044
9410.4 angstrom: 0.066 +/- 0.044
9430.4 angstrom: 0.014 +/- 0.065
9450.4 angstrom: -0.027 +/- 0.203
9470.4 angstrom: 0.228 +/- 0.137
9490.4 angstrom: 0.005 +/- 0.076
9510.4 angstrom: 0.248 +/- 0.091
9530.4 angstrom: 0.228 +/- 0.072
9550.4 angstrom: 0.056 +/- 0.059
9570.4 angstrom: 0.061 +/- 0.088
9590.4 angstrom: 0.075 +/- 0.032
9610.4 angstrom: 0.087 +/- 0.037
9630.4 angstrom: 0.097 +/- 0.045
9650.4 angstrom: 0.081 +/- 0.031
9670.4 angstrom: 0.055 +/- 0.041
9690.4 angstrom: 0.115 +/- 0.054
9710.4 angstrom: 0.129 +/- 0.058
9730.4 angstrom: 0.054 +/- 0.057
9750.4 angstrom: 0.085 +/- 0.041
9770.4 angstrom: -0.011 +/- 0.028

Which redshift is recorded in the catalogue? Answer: 0.419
